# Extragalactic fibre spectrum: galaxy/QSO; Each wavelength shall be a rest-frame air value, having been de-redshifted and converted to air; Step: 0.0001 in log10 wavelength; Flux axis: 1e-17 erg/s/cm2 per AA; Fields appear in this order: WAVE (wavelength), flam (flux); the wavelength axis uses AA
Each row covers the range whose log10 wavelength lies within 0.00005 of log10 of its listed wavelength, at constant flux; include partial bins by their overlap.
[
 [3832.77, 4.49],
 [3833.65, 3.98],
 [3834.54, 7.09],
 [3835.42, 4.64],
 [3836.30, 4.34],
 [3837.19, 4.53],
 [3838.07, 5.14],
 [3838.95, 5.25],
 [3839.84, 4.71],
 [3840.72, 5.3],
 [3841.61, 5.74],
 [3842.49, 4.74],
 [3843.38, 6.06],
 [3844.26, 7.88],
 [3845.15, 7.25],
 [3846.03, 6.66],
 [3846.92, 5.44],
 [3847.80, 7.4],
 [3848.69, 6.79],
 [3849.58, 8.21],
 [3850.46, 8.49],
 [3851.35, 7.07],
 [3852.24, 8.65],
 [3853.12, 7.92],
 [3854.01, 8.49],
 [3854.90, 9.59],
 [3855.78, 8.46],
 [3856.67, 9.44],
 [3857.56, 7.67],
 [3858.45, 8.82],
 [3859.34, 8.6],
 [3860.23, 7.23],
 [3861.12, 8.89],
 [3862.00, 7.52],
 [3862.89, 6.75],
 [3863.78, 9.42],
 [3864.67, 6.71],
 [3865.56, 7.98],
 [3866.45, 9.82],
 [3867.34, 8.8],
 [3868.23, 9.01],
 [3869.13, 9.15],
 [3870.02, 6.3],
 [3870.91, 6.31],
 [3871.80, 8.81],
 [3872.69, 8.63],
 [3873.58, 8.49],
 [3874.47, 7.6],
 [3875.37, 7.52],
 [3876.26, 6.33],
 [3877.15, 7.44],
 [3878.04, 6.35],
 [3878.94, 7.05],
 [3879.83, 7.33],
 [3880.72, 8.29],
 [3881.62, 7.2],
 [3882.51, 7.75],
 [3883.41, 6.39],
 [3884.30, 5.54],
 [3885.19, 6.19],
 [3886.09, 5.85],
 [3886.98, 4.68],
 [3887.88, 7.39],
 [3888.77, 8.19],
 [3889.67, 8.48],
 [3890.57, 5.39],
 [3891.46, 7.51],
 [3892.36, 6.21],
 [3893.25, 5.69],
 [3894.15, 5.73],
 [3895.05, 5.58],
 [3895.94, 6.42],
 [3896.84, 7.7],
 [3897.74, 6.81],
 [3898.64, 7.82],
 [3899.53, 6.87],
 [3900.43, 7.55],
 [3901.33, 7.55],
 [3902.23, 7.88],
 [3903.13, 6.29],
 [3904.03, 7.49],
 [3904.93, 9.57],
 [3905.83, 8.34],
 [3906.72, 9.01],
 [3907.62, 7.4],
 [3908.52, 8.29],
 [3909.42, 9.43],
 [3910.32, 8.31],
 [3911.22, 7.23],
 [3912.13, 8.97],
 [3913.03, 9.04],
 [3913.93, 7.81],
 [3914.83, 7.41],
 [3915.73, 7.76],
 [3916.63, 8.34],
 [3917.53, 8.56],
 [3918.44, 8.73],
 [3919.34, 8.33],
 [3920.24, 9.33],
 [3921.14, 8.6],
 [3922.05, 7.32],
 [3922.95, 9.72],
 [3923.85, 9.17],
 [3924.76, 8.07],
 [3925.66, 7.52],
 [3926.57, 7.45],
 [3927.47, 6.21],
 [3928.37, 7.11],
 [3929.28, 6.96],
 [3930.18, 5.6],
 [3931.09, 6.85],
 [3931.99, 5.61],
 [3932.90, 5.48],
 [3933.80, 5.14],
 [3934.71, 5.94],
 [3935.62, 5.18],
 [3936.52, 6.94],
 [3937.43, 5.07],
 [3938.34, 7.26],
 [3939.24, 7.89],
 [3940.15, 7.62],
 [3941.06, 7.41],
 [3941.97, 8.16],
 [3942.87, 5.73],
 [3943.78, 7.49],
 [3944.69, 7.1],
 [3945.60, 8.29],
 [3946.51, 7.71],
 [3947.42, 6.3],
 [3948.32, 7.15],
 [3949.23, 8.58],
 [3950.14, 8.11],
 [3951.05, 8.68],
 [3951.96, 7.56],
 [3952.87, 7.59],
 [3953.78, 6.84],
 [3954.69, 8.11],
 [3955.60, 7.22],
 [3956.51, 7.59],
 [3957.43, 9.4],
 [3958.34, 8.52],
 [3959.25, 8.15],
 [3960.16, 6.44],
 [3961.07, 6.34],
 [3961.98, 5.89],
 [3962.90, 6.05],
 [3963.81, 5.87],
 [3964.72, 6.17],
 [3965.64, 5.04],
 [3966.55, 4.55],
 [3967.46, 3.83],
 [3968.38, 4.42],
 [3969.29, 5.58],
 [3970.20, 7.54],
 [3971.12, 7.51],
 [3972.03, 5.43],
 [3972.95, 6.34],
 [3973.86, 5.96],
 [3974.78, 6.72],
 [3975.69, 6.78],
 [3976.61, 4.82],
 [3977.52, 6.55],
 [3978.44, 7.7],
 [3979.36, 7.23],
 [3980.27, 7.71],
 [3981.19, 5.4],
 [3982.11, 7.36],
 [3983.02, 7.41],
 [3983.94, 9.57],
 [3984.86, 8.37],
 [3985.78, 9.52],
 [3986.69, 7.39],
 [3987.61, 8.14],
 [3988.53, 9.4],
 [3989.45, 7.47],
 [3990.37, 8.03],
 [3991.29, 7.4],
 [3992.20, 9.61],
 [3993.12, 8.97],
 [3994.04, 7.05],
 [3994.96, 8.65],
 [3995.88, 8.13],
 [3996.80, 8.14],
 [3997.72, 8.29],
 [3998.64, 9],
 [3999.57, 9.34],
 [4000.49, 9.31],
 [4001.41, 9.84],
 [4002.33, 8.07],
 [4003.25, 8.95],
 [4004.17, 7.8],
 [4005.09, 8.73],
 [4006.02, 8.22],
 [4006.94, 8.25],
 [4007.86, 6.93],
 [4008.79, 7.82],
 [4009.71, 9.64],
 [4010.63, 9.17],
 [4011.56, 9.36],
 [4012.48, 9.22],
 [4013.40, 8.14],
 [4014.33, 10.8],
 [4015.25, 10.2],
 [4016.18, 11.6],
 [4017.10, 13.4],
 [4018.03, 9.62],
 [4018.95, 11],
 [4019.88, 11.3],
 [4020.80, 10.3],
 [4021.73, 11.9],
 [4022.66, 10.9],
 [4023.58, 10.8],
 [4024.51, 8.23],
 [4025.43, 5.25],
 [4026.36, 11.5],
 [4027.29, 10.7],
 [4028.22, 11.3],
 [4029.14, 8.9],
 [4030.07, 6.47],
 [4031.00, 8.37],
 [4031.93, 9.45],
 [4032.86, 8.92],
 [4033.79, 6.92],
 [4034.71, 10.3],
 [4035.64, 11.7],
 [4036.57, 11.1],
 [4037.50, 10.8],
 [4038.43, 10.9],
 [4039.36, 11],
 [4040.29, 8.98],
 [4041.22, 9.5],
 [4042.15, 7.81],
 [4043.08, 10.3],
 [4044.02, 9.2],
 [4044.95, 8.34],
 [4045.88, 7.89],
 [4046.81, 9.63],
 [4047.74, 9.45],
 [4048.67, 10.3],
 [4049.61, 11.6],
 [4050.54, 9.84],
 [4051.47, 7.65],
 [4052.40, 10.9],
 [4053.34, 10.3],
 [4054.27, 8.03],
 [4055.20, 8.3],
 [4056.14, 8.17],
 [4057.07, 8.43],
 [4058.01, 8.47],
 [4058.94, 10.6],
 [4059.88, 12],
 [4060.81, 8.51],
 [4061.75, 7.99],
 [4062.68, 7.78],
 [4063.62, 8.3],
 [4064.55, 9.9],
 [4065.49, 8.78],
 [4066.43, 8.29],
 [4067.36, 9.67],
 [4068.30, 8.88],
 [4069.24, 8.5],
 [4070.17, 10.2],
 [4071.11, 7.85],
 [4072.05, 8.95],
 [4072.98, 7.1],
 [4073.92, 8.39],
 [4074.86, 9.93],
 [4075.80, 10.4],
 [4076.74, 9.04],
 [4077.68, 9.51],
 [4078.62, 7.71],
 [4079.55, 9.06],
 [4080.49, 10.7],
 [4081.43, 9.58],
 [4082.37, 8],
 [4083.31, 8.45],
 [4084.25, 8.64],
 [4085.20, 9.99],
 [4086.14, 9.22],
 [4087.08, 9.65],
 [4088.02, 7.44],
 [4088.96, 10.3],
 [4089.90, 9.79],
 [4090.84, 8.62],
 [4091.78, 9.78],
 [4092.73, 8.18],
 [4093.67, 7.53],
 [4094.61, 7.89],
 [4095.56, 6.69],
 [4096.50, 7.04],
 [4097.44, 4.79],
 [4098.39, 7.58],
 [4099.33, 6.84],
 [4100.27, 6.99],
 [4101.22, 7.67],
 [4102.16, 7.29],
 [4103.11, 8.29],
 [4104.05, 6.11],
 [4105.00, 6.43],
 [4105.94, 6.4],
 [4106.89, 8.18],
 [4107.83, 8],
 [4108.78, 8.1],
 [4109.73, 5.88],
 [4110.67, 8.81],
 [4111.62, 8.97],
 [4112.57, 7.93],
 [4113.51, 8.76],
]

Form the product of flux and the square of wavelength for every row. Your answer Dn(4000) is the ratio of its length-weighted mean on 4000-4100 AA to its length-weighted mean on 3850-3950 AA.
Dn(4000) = 1.3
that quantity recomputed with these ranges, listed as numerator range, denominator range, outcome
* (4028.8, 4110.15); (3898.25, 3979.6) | 1.29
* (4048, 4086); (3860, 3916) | 1.33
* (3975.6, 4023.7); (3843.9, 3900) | 1.26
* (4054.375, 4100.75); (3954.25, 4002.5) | 1.24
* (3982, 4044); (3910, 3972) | 1.33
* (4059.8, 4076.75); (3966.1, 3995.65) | 1.30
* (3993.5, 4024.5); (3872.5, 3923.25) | 1.32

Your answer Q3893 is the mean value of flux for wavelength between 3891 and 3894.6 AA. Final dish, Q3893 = 6.29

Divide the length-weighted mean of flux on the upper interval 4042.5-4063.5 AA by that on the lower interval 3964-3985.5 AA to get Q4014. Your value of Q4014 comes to 1.43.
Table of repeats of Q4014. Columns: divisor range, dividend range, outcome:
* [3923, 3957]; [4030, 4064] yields 1.31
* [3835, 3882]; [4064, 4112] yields 1.14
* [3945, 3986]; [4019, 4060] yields 1.38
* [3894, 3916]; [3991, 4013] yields 1.11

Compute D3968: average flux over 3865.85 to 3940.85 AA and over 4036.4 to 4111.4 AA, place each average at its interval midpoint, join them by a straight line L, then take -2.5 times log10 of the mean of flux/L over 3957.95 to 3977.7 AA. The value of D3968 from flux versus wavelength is 0.28 mag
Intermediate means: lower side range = 7.4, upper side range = 8.73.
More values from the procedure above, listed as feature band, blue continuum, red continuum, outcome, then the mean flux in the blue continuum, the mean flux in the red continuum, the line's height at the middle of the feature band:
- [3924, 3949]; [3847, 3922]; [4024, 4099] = 0.183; 7.7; 9.02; 8.09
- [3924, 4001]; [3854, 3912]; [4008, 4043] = 0.224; 7.58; 9.8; 8.82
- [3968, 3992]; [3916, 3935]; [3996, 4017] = 0.184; 7.44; 9.01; 8.5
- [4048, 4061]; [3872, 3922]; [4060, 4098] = -0.119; 7.49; 8.7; 8.54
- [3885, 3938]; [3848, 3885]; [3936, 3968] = 0.017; 7.86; 7.04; 7.42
